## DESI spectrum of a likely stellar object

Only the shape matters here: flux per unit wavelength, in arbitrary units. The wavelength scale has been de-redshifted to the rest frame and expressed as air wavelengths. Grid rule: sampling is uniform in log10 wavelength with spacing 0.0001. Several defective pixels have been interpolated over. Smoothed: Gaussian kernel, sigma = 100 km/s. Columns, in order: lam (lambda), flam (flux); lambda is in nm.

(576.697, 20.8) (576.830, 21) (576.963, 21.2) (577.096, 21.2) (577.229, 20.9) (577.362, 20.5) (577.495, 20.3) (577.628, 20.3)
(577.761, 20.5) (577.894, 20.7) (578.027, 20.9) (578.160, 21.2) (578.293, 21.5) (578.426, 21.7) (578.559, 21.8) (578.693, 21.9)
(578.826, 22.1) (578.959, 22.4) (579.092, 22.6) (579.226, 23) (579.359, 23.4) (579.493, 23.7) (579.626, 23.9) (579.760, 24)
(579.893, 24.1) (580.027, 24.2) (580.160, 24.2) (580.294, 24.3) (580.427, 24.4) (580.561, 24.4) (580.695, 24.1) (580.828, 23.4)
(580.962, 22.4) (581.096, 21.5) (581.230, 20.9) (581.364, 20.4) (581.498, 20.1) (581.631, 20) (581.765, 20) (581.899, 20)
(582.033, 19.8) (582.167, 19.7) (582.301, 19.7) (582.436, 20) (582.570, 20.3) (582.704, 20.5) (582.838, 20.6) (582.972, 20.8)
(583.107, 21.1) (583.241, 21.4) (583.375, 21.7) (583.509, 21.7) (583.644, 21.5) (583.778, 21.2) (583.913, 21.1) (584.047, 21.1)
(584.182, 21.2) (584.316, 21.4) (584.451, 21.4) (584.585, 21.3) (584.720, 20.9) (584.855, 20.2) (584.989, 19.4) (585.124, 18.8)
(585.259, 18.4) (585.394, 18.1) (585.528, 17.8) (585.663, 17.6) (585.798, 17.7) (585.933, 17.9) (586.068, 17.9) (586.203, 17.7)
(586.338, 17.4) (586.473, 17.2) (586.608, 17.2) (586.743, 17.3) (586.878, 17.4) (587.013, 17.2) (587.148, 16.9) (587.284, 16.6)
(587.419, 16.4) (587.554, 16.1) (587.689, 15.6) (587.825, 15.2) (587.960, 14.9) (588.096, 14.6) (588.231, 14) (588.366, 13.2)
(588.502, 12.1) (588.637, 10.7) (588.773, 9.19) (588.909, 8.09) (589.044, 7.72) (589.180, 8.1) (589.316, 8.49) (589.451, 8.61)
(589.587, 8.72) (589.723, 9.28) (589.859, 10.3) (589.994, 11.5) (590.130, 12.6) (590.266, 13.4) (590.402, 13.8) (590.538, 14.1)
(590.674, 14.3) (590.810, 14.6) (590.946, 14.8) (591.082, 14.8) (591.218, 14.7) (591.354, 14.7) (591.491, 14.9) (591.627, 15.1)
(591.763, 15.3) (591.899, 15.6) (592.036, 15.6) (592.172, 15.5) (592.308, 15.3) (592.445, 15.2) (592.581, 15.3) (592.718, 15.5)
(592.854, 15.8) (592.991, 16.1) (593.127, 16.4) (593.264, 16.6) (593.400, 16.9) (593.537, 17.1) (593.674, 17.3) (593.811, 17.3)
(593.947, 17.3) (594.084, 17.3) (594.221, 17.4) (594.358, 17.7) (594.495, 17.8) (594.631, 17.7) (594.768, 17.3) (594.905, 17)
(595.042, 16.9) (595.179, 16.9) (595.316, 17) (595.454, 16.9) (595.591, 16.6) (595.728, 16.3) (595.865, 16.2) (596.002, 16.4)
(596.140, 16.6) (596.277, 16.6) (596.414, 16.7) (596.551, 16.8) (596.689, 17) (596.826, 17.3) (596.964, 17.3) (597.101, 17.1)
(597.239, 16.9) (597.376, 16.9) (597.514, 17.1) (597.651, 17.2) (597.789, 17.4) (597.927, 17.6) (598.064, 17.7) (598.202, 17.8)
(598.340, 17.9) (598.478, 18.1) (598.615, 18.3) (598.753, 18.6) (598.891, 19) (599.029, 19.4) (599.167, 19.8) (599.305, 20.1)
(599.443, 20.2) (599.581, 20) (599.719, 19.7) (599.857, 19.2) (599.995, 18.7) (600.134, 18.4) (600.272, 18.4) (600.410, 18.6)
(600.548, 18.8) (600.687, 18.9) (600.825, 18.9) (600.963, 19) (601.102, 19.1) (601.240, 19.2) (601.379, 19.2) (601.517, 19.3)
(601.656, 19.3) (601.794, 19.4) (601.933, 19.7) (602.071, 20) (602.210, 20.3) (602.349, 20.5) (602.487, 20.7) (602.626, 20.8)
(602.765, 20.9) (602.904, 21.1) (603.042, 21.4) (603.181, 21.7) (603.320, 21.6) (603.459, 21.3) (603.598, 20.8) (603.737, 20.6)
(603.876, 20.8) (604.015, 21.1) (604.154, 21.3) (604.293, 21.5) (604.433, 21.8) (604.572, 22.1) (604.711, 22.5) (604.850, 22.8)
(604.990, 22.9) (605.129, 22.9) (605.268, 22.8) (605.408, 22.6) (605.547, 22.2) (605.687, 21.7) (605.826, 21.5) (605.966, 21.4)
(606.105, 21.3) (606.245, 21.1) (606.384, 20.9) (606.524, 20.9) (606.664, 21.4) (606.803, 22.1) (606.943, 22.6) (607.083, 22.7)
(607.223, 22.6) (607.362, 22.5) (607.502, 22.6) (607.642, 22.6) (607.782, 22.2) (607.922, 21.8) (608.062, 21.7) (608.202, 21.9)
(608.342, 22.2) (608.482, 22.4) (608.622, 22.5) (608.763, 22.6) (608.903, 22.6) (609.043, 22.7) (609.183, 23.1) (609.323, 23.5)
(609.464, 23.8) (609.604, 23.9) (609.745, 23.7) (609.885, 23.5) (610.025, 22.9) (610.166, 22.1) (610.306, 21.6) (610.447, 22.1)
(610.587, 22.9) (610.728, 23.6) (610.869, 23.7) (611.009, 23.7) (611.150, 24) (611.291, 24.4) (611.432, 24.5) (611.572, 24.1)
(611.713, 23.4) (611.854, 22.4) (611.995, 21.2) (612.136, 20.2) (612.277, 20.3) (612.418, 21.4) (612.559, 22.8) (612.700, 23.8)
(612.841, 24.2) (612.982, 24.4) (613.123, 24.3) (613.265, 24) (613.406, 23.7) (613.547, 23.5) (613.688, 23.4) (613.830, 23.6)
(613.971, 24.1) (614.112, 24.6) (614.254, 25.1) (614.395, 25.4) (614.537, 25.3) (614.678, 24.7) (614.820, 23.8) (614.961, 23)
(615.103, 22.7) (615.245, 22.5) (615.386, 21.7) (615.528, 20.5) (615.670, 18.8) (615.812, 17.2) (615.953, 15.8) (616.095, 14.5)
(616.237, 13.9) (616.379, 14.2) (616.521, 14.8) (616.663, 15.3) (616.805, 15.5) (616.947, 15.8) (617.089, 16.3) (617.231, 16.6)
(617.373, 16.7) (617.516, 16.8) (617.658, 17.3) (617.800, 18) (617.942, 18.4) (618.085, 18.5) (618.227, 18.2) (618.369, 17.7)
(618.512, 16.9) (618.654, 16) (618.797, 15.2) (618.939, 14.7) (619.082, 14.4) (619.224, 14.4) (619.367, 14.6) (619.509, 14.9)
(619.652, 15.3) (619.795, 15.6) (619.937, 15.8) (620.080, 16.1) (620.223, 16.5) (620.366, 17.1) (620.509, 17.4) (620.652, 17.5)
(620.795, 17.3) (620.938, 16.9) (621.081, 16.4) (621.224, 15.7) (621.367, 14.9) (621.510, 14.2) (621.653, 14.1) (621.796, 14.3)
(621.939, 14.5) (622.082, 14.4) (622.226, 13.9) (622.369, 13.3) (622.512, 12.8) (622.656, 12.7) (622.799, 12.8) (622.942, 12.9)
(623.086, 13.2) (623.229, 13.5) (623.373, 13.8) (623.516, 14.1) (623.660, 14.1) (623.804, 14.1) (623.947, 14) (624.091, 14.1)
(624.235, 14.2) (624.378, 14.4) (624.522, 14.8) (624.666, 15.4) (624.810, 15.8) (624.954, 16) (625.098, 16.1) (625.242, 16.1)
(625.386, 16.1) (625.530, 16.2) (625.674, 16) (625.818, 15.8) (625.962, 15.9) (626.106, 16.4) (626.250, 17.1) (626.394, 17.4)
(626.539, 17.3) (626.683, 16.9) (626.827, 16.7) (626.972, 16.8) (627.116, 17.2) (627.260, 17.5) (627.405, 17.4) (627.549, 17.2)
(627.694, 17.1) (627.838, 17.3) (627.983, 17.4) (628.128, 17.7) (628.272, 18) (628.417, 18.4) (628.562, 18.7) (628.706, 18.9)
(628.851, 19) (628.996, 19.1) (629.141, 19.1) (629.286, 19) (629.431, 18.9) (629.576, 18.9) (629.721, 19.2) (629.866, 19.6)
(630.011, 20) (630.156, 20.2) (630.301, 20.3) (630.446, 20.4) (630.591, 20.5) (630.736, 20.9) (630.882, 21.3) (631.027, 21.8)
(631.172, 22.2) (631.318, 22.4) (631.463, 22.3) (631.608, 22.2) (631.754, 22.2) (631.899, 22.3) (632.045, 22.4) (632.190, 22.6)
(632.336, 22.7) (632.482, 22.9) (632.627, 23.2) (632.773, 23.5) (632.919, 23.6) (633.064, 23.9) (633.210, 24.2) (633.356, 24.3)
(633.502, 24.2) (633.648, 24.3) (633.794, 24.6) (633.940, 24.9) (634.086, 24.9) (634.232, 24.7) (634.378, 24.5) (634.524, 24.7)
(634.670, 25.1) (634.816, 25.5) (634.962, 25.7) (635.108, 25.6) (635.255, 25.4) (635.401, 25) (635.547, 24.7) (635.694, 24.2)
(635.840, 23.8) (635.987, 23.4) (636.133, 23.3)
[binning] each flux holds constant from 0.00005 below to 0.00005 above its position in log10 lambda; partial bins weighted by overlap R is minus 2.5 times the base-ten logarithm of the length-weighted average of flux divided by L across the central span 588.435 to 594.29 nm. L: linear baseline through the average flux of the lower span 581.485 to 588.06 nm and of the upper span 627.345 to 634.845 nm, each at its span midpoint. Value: 0.369 mag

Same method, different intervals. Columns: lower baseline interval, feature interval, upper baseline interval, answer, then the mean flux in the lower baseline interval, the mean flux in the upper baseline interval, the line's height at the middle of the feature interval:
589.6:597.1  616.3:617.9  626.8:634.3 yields 0.17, 15.7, 20.8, 18.9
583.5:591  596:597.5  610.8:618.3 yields 0.04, 15.7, 20.9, 17.5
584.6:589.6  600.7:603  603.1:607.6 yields 0.04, 15.3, 21.8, 20.6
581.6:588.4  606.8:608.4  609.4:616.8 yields -0.04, 18.8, 22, 21.4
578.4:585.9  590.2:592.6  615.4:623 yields 0.32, 21.3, 15.8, 19.9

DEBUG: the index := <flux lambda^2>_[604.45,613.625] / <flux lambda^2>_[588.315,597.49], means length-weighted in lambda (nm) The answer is 1.60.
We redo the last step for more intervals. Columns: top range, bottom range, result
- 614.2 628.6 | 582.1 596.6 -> 1.12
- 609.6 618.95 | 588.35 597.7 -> 1.49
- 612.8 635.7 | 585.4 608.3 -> 1.16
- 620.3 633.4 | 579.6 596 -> 1.17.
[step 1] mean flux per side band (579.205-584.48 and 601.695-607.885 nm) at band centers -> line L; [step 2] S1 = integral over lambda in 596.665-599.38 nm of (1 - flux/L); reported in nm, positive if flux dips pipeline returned 0.461 nm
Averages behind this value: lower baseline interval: 21.8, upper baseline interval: 21.5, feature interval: 17.9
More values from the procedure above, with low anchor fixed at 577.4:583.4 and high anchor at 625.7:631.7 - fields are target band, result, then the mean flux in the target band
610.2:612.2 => -0.31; 23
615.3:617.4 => 0.32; 16.6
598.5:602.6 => 0.24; 19.3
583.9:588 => 0.62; 18.2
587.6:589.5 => 0.87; 11.5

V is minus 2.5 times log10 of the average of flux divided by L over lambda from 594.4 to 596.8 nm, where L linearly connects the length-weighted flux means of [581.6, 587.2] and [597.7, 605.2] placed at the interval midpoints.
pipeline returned 0.17 mag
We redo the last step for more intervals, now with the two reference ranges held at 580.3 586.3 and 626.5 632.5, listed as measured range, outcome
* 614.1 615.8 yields -0.15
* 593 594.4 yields 0.19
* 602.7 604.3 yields -0.06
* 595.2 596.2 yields 0.22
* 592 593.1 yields 0.29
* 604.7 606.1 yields -0.11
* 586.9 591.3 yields 0.50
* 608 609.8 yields -0.14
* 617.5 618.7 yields 0.13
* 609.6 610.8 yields -0.15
